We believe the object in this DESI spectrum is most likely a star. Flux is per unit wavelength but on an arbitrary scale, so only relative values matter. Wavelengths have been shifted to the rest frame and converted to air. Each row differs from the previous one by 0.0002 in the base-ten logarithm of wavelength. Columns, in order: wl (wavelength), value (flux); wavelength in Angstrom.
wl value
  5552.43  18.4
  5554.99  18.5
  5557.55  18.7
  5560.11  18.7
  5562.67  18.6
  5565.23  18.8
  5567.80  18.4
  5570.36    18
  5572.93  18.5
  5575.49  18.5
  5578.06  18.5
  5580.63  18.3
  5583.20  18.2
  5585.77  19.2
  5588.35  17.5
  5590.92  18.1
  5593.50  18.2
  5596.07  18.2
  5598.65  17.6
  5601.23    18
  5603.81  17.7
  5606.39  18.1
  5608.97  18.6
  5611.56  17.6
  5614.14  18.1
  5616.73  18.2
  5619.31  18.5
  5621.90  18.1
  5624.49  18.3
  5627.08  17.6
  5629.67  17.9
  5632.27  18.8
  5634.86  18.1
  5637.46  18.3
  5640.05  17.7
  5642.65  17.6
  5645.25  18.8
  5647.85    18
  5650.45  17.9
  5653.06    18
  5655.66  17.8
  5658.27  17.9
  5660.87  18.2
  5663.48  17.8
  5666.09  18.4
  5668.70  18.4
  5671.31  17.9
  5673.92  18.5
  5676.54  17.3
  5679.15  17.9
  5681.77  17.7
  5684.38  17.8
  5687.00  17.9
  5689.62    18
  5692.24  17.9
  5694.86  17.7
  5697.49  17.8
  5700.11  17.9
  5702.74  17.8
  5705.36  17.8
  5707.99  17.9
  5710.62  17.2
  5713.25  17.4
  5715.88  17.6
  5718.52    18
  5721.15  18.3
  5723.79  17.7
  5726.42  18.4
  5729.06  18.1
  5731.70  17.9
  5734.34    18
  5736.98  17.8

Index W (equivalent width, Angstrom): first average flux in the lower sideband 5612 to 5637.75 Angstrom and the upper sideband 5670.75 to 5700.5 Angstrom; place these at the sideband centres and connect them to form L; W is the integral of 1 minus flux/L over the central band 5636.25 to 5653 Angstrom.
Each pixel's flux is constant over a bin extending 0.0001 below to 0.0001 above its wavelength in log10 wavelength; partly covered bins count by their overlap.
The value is 0.0 Angstrom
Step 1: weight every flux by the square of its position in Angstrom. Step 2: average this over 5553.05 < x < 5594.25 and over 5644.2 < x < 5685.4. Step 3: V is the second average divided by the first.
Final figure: 1.01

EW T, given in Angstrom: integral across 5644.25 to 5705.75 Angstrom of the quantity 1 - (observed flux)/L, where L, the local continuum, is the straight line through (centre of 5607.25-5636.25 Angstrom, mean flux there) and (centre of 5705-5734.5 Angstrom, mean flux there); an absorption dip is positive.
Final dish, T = 0.1 Angstrom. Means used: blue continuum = 18.2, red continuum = 17.9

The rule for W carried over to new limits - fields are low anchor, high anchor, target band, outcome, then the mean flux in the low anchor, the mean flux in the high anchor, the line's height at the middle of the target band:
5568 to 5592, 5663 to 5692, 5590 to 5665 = 0.4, 18.3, 18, 18.1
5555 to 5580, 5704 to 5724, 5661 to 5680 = -0.1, 18.5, 17.7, 18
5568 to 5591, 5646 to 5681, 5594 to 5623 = 0.2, 18.3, 18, 18.2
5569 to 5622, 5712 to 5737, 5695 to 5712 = 0.2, 18.2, 17.9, 18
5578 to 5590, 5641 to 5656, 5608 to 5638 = -0.1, 18.3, 18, 18.1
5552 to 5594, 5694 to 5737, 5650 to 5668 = 0.1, 18.4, 17.8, 18.1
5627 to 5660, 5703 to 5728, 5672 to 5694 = 0.1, 18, 17.8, 17.9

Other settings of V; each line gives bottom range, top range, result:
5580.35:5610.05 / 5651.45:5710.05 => 1.02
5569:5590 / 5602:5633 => 1.00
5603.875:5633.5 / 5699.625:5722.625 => 1.01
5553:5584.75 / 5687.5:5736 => 1.02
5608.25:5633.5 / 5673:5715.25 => 1.00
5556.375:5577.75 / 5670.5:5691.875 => 1.01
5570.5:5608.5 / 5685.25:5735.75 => 1.02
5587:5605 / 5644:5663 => 1.03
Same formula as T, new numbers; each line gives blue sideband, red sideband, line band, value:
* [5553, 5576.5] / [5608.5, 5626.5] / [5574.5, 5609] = 0.3 Angstrom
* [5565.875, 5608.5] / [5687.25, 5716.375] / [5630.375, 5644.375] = -0.1 Angstrom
